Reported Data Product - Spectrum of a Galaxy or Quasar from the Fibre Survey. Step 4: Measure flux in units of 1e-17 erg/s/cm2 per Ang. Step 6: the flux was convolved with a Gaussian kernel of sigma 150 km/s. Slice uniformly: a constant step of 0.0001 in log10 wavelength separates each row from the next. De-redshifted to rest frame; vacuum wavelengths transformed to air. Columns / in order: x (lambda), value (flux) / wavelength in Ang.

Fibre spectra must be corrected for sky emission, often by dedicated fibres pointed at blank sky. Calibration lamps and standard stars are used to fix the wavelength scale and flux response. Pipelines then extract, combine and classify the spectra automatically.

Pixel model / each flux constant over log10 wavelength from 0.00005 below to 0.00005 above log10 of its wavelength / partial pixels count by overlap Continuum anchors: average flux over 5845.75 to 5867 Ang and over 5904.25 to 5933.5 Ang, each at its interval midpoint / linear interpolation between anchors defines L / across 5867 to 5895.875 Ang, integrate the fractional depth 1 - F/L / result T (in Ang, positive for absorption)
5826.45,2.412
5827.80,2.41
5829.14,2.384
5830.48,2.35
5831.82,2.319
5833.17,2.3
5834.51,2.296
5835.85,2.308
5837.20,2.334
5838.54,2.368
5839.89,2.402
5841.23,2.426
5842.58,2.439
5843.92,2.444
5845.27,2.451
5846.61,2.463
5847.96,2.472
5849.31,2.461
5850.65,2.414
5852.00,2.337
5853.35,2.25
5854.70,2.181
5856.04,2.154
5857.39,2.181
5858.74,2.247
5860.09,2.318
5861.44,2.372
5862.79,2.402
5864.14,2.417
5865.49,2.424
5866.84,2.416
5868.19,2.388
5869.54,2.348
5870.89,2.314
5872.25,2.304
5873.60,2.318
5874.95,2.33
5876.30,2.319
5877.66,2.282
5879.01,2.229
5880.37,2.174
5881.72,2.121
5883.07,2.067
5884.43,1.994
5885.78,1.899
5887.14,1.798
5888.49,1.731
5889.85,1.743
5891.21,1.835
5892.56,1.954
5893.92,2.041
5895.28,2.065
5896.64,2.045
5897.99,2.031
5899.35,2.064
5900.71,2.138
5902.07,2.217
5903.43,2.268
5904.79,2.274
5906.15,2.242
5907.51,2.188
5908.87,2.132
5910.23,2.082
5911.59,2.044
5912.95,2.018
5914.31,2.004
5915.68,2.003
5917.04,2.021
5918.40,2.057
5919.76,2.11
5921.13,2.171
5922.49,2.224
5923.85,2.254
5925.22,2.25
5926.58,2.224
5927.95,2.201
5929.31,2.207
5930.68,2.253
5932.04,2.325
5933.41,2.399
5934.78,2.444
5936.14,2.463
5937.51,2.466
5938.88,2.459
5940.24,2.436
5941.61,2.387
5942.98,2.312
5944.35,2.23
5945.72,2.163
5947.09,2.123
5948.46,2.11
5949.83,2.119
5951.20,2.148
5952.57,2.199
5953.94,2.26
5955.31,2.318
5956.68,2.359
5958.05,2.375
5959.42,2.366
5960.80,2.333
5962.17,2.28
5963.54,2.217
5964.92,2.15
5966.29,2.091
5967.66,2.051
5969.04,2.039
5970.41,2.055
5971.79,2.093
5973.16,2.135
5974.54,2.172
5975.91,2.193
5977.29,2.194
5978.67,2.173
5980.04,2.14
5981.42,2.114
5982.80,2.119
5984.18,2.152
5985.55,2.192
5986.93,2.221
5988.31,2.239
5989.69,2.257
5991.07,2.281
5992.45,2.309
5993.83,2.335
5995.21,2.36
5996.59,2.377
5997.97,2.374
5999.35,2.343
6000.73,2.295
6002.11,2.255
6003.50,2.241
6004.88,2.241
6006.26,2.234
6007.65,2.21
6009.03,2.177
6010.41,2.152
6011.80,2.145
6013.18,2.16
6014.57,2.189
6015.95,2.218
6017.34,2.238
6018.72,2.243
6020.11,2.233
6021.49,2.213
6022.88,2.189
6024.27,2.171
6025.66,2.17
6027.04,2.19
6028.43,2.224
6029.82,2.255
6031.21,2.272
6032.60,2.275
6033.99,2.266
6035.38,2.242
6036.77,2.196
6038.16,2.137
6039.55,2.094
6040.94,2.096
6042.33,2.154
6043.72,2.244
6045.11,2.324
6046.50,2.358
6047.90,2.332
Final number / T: 2.0 Ang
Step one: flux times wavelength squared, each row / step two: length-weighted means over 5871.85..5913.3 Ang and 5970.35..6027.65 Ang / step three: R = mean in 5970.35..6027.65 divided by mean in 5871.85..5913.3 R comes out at 1.1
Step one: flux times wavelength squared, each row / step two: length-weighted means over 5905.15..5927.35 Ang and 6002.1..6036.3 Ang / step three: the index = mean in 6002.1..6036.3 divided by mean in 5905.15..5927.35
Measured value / 1.08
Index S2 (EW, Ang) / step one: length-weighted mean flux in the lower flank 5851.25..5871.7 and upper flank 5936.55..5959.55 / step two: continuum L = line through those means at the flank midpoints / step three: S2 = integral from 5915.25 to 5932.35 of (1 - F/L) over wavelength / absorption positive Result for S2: 0.9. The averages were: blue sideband 2.32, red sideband 2.28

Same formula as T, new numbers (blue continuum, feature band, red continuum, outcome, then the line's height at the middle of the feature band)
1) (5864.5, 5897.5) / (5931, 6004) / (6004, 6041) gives -2.5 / 2.18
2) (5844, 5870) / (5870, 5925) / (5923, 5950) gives 5.2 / 2.32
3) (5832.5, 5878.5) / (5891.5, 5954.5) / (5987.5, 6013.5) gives 3.3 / 2.31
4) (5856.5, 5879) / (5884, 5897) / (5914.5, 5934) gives 2.1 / 2.27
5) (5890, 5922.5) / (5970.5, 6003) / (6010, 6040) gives -0.9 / 2.17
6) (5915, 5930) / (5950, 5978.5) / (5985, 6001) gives 0.5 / 2.24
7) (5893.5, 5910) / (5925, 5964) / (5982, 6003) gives -1.6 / 2.2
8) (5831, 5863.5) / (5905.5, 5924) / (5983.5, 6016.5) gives 1.6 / 2.3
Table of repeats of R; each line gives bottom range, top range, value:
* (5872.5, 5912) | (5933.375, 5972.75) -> 1.10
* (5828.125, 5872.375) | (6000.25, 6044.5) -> 0.99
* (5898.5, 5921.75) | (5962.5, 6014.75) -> 1.07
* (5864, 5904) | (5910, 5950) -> 1.06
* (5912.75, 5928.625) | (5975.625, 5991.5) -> 1.05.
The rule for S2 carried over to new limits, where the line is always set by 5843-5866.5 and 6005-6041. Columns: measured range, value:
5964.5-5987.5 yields 1.1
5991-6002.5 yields -0.5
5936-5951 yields -0.1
